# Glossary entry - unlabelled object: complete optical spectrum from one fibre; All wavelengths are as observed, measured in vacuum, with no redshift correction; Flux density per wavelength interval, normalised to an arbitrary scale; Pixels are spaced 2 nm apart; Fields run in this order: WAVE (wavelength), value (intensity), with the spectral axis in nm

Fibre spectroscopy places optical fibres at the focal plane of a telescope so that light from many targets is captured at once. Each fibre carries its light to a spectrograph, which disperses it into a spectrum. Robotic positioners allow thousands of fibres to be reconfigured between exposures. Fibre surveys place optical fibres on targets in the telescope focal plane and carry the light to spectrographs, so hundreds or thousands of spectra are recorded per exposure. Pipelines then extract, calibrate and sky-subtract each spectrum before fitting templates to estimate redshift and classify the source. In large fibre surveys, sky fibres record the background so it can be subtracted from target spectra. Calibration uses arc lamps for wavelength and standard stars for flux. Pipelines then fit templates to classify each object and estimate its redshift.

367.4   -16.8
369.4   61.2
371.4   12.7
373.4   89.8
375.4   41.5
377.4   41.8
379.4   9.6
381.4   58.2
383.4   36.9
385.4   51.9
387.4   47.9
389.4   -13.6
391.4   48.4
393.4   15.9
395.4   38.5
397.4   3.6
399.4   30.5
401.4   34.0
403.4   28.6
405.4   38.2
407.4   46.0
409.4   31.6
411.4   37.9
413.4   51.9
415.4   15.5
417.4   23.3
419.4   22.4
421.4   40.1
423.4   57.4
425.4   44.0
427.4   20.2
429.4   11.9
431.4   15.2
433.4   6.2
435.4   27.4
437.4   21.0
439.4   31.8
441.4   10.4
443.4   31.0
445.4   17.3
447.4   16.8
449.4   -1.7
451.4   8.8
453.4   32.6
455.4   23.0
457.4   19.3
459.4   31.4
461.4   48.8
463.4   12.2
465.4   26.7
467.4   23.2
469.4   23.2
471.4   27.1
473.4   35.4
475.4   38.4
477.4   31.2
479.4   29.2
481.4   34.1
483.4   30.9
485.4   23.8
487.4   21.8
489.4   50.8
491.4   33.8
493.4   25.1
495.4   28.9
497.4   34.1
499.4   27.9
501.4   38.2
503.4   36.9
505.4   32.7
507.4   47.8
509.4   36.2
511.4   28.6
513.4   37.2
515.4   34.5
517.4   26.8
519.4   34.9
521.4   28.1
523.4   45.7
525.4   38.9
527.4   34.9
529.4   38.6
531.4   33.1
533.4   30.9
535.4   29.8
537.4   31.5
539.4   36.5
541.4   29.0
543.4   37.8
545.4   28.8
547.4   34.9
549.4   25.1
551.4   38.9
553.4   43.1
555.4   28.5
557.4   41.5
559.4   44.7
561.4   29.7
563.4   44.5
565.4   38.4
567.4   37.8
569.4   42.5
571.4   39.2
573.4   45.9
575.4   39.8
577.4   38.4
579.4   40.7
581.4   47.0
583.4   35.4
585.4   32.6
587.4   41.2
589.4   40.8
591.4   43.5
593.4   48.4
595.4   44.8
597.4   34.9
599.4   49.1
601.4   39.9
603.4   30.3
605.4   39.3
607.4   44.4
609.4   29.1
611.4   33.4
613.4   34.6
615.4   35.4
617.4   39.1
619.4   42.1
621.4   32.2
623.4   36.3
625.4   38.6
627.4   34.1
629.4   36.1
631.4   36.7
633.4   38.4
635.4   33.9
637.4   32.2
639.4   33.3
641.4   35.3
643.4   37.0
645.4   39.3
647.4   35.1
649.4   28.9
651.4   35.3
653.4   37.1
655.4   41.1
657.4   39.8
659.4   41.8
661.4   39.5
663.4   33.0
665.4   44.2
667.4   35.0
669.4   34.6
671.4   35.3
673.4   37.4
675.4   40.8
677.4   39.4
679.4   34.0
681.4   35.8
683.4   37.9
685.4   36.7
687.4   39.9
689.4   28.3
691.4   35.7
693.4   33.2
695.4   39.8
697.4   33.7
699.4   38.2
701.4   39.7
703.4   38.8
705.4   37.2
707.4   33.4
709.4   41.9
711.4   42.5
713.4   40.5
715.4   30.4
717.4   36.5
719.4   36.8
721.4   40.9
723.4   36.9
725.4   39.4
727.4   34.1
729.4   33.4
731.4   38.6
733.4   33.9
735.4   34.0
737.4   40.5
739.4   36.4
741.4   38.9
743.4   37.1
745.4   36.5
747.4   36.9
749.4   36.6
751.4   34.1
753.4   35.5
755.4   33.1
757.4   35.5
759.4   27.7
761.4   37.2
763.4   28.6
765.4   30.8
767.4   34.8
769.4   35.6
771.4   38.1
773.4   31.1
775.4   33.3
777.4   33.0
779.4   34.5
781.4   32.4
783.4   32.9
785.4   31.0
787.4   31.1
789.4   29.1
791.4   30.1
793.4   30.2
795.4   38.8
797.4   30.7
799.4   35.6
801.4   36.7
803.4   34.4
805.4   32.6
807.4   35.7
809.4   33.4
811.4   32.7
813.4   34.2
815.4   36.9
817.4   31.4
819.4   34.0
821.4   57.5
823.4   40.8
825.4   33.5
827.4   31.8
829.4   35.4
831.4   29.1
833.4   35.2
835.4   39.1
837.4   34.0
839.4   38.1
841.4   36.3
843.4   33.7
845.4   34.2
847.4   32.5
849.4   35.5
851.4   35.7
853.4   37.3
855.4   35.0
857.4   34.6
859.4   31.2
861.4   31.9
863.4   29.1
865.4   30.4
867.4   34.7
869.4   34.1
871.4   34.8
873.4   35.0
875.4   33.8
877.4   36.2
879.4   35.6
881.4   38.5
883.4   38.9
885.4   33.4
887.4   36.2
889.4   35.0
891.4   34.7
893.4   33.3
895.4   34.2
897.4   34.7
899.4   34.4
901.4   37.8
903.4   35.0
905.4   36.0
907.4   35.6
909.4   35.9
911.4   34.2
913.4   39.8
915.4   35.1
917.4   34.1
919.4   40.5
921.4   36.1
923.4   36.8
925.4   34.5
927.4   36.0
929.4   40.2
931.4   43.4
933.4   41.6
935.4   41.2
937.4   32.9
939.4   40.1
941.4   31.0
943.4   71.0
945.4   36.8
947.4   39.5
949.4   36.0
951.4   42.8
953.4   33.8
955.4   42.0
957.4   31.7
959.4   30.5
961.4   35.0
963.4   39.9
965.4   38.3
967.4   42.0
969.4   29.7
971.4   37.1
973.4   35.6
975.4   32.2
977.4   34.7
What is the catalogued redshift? 0.25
